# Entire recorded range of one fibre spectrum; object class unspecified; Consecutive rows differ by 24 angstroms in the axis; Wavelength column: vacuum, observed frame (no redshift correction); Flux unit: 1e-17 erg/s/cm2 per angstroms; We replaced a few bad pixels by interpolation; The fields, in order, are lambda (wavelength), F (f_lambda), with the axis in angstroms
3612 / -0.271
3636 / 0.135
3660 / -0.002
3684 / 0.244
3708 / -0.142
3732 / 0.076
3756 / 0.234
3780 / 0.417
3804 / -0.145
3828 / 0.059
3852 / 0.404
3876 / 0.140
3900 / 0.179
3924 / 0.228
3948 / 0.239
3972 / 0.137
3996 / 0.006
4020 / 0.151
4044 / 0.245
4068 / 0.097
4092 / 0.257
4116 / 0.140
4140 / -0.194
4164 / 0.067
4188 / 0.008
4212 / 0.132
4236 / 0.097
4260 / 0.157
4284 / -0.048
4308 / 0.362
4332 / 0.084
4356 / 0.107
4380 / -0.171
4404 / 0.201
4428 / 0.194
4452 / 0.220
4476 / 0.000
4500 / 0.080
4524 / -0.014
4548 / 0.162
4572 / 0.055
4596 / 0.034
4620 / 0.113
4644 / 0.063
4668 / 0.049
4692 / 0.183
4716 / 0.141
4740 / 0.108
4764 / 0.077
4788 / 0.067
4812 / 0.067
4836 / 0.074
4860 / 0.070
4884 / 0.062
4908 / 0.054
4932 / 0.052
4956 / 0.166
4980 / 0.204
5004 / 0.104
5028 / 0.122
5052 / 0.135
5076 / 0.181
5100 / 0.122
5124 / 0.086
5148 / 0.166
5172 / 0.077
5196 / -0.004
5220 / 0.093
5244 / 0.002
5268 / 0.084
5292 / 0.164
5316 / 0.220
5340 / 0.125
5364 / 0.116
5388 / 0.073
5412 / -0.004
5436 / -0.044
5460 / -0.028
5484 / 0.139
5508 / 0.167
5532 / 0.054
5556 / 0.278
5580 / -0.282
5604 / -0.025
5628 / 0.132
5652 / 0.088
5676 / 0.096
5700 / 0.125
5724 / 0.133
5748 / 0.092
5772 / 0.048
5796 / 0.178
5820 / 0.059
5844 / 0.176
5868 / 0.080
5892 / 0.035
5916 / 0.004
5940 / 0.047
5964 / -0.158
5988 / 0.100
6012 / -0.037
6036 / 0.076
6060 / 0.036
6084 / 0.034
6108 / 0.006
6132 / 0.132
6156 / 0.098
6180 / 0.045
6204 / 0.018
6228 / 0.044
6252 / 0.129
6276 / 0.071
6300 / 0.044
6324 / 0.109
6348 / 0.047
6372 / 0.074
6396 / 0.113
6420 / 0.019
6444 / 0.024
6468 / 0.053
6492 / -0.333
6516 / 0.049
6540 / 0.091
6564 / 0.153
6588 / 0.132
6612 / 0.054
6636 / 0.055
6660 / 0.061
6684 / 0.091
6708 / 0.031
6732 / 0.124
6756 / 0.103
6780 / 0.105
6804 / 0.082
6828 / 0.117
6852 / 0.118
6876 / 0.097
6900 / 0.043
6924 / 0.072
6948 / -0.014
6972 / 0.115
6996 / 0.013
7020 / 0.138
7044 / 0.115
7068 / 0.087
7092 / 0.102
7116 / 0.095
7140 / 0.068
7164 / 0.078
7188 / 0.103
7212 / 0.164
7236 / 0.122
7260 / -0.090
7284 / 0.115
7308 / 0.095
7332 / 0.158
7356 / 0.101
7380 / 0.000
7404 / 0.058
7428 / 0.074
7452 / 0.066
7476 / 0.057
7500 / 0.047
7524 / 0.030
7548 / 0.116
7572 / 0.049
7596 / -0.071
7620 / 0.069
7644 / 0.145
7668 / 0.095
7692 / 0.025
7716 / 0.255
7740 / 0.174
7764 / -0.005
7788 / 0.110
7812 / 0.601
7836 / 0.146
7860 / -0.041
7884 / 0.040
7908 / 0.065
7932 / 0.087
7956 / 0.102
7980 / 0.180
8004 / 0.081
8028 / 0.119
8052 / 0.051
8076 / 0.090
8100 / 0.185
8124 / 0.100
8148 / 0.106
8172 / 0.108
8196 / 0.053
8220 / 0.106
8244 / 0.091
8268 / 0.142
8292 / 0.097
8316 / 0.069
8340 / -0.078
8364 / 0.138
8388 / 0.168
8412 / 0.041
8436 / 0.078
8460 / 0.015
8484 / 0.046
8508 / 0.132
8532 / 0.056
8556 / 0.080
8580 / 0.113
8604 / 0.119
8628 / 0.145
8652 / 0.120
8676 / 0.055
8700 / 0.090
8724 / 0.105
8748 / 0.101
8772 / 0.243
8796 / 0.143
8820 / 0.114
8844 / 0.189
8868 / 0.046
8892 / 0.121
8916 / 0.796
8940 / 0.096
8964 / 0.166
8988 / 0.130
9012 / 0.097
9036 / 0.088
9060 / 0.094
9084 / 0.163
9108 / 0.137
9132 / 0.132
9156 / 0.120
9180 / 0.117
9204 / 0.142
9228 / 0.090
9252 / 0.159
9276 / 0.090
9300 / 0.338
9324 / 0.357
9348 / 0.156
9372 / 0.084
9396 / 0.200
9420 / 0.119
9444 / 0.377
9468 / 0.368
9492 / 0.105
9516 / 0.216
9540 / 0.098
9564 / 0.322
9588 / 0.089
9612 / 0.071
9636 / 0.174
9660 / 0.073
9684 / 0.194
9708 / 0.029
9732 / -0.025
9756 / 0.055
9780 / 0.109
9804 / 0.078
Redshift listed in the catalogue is 1.095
